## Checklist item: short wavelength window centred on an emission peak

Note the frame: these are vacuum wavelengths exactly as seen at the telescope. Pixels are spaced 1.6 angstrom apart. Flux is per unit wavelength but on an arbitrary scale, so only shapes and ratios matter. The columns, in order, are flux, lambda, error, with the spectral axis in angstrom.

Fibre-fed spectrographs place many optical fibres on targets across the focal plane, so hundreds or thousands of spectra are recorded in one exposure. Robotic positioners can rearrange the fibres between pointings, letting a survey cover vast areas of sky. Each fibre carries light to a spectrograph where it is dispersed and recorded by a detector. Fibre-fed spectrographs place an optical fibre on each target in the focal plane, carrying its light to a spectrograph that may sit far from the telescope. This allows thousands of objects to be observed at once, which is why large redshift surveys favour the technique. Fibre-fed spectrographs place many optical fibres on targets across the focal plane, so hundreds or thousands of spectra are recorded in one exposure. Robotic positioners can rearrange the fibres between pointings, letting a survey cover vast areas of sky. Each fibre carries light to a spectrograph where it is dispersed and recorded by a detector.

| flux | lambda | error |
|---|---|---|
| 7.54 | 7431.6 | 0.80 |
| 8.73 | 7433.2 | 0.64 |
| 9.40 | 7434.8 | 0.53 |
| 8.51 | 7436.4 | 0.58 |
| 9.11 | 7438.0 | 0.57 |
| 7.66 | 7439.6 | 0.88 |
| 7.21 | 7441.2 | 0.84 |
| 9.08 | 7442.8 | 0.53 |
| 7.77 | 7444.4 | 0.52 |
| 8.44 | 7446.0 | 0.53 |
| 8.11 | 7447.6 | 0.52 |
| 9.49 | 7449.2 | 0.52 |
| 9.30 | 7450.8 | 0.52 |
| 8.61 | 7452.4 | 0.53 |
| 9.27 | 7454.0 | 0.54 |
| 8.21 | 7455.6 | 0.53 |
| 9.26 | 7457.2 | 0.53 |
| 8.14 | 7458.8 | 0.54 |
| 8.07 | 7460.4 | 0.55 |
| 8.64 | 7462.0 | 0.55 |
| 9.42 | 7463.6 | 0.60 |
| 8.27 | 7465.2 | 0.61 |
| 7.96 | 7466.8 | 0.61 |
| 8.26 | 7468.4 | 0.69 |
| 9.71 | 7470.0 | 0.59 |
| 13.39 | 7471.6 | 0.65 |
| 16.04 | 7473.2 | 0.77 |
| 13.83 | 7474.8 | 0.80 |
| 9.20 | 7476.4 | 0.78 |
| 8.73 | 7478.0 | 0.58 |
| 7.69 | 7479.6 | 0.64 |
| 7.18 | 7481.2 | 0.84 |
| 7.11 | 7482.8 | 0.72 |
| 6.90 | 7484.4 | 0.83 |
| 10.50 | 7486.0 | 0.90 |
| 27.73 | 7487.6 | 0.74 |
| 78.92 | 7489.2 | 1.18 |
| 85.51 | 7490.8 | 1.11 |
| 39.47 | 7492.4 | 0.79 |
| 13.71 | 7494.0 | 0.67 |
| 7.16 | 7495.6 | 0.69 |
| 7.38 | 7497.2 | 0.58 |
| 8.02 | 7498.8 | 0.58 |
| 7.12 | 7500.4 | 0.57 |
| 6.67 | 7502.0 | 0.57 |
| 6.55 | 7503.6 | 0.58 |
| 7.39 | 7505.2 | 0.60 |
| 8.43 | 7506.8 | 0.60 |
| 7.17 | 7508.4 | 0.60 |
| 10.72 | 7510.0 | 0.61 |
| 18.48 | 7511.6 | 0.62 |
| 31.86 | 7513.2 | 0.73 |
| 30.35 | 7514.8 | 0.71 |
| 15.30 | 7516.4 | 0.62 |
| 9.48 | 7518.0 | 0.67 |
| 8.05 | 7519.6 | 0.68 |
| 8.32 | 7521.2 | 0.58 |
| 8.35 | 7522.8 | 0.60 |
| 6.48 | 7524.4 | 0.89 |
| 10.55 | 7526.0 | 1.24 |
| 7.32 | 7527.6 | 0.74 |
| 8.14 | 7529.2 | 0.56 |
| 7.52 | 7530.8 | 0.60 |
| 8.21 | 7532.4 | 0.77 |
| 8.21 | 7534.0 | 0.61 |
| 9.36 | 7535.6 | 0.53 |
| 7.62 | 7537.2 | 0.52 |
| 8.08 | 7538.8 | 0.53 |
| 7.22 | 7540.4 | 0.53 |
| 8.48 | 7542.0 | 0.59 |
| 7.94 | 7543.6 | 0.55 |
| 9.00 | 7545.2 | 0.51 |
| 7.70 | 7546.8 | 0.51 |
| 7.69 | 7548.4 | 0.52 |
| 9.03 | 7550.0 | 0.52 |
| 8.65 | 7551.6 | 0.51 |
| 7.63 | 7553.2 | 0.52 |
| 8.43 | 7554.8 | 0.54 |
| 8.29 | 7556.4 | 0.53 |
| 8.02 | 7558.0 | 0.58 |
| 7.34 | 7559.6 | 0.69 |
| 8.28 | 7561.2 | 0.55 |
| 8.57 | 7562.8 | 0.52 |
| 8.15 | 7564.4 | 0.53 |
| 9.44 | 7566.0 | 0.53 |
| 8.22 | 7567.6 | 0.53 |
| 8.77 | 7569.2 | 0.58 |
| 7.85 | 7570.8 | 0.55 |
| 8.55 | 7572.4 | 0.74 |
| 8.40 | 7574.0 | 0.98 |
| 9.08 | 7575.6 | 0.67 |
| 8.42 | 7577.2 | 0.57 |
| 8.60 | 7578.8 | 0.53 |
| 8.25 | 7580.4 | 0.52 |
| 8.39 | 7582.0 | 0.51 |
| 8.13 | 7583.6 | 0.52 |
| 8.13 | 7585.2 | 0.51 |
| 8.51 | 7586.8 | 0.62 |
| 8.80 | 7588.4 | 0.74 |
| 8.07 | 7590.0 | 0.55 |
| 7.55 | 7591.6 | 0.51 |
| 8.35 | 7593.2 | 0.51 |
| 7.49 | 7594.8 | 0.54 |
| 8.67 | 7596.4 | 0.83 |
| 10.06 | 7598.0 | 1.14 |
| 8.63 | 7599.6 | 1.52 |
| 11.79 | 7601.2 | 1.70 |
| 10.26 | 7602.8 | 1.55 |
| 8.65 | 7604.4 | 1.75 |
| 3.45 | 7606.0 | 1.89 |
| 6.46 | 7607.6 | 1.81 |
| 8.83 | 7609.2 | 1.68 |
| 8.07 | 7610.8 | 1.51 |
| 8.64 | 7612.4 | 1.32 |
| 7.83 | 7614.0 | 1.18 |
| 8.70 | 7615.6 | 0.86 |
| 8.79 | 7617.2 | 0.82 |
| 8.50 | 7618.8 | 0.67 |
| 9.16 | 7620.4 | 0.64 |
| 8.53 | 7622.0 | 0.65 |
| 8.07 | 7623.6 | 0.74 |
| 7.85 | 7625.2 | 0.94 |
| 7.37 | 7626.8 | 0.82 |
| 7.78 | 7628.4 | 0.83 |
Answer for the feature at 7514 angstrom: [N II]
